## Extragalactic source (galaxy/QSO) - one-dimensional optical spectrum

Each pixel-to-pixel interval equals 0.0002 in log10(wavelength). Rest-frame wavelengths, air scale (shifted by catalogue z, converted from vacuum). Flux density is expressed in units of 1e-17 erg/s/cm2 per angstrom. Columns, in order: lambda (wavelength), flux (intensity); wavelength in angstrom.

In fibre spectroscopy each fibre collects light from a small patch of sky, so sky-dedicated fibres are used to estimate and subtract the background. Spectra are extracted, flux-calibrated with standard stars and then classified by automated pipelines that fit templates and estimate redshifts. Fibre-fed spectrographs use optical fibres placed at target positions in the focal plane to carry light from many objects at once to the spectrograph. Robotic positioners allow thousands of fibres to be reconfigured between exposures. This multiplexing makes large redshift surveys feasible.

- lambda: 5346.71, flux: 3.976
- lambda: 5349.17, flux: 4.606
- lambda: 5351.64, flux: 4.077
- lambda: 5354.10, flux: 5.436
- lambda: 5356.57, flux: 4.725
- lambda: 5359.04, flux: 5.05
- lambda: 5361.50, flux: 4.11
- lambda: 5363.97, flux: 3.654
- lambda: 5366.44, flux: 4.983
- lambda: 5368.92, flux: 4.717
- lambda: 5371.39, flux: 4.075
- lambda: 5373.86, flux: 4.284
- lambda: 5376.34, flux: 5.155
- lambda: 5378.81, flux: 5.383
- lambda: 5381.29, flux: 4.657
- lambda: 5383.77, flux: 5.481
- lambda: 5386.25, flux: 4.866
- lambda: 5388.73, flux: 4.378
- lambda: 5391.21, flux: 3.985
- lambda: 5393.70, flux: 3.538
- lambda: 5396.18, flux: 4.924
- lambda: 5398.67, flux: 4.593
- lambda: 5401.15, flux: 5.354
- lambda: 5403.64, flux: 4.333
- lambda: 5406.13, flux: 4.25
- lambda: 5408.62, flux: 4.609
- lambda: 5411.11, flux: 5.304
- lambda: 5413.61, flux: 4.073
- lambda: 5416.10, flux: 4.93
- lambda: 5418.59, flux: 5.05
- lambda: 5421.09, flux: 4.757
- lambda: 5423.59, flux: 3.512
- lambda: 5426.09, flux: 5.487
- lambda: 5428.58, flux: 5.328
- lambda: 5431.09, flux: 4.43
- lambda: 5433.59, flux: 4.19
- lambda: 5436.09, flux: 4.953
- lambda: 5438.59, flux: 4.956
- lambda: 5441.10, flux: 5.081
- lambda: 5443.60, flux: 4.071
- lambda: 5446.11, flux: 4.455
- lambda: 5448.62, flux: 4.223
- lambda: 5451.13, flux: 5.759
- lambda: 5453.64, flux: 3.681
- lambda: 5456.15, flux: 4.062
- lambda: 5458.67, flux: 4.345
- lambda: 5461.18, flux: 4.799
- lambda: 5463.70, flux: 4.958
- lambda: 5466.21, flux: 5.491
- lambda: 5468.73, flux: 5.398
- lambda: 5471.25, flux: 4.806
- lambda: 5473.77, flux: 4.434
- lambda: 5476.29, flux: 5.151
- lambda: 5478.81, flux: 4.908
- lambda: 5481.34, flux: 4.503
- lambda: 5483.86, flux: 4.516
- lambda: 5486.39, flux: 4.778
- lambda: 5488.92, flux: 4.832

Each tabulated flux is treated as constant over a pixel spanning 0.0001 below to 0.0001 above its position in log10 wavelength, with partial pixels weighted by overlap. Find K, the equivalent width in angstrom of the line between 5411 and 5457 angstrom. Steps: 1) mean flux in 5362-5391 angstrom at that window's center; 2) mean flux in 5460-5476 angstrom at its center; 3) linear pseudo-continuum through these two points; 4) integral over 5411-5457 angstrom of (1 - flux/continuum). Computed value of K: 2.2 angstrom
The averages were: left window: 4.65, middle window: 4.64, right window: 4.99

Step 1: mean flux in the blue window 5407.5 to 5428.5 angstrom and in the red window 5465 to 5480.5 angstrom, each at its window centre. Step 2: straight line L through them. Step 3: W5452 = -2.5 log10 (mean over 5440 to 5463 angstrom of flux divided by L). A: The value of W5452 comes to 0.09 mag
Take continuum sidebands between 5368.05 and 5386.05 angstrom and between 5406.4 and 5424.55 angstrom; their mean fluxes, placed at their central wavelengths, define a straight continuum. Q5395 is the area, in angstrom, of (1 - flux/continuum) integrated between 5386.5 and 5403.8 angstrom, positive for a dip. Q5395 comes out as 0.90 angstrom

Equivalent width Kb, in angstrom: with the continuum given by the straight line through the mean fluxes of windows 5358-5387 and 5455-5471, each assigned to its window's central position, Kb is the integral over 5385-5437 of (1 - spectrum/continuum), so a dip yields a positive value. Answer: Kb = 1.65 angstrom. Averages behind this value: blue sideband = 4.7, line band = 4.61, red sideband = 4.84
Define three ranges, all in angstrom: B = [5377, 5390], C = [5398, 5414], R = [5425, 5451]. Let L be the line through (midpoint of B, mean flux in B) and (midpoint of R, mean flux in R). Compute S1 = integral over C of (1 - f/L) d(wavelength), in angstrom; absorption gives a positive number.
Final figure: 0.7 angstrom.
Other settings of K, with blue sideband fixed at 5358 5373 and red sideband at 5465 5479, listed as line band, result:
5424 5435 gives 0.1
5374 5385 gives -1.4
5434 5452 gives 0.5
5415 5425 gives 0.3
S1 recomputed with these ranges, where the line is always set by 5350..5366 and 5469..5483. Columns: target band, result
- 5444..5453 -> 0.14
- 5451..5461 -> 0.85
